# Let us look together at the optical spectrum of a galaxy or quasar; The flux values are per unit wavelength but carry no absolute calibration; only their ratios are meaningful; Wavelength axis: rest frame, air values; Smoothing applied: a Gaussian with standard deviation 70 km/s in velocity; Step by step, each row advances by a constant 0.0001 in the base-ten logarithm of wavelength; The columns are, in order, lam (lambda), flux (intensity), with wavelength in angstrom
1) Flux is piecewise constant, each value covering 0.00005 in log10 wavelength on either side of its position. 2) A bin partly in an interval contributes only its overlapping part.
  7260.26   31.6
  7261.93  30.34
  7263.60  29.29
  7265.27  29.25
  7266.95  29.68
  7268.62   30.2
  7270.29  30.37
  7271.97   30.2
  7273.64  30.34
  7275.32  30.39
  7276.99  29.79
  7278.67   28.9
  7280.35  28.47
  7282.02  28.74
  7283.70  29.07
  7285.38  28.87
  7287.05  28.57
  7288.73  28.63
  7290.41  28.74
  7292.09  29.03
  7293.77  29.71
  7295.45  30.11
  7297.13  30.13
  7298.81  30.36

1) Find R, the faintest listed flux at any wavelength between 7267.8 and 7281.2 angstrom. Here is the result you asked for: 28.47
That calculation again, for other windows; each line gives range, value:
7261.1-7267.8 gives 29.25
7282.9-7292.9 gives 28.57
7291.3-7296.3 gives 29.03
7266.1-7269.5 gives 29.68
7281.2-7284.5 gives 28.74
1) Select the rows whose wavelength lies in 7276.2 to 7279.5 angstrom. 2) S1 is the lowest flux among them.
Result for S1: 28.9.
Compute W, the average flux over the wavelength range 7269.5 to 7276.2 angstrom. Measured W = 30.3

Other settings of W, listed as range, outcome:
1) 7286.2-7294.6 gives 28.9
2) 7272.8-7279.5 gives 29.9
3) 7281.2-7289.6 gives 28.8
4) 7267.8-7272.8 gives 30.2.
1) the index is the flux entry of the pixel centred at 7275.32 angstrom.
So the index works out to 30.39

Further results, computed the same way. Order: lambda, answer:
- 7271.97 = 30.2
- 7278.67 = 28.9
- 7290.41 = 28.74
